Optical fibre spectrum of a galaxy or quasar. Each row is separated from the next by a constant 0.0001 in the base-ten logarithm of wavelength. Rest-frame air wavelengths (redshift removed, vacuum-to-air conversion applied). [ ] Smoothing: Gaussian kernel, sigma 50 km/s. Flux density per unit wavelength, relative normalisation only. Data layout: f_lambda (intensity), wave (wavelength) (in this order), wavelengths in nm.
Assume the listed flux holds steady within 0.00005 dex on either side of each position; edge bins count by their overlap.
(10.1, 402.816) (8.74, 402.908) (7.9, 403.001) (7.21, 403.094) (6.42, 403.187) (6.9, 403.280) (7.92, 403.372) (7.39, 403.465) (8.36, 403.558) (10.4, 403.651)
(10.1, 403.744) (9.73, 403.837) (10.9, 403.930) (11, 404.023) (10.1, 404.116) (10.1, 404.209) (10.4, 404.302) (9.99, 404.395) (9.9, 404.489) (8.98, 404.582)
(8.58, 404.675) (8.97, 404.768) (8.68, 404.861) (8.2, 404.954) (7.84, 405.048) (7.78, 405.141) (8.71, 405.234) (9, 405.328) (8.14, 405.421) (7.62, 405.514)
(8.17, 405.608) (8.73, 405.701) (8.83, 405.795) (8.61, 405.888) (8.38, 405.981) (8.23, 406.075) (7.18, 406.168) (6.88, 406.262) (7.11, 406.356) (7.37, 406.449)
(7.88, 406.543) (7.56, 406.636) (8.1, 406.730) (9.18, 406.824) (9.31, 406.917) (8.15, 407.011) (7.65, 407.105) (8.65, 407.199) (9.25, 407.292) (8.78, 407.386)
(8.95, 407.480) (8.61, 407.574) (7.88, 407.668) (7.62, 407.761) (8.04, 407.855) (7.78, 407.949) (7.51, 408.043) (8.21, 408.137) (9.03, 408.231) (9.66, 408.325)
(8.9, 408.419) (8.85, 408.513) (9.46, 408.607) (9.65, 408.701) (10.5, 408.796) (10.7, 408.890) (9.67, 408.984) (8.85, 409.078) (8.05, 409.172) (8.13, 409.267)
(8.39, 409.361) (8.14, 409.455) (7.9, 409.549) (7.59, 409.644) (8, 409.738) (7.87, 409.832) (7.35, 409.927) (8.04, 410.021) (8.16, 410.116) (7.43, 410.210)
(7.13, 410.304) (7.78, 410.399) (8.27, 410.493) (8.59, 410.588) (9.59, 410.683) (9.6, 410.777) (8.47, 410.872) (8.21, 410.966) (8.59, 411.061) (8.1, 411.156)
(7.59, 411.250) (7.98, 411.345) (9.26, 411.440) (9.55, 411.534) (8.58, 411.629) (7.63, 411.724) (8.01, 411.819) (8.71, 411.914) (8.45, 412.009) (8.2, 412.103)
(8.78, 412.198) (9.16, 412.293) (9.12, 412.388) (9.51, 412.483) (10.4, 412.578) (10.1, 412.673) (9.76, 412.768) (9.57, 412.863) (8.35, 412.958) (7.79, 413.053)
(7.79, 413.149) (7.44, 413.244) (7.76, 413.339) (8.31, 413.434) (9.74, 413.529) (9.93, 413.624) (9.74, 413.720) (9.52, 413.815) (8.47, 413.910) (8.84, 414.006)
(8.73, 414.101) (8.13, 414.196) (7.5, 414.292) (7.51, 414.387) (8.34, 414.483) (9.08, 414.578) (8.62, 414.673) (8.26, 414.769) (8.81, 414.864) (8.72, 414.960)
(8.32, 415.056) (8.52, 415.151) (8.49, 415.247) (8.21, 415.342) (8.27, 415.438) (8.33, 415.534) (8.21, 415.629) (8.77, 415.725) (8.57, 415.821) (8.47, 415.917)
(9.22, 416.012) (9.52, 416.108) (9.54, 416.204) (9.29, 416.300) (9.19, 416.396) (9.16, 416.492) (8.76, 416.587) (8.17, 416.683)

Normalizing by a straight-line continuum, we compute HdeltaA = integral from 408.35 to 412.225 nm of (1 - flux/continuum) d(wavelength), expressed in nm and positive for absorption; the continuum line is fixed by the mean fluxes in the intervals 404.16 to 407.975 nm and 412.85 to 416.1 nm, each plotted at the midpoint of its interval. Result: -0.01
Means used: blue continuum 8.44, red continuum 8.54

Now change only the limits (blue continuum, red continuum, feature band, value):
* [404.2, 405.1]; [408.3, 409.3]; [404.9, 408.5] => 0.374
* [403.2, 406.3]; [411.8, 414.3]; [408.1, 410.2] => 0.035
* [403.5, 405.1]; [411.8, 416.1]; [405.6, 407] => 0.187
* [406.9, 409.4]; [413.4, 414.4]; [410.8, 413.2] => 0.021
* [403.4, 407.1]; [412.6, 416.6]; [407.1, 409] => -0.027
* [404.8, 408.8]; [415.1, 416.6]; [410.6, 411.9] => 0.003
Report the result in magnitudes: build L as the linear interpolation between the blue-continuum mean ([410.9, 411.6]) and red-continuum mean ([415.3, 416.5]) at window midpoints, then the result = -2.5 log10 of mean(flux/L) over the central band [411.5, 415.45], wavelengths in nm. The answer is -0.01 mag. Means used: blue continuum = 8.48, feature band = 8.68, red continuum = 8.81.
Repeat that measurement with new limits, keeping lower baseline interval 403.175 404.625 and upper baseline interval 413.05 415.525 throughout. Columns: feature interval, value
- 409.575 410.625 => 0.13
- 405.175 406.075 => 0.09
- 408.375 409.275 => -0.04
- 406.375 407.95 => 0.10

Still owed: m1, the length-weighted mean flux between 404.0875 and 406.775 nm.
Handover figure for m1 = 8.47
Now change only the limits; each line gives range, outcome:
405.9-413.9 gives 8.52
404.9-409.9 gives 8.4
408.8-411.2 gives 8.38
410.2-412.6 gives 8.56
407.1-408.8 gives 8.66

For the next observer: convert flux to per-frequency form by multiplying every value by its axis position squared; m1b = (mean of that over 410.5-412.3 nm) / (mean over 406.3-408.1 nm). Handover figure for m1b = 1.07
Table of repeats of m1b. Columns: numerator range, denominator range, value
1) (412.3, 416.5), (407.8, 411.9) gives 1.06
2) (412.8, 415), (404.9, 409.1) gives 1.05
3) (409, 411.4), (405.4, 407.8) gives 1.02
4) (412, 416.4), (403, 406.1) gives 1.04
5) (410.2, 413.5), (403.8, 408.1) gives 1.03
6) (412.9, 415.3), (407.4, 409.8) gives 1.01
